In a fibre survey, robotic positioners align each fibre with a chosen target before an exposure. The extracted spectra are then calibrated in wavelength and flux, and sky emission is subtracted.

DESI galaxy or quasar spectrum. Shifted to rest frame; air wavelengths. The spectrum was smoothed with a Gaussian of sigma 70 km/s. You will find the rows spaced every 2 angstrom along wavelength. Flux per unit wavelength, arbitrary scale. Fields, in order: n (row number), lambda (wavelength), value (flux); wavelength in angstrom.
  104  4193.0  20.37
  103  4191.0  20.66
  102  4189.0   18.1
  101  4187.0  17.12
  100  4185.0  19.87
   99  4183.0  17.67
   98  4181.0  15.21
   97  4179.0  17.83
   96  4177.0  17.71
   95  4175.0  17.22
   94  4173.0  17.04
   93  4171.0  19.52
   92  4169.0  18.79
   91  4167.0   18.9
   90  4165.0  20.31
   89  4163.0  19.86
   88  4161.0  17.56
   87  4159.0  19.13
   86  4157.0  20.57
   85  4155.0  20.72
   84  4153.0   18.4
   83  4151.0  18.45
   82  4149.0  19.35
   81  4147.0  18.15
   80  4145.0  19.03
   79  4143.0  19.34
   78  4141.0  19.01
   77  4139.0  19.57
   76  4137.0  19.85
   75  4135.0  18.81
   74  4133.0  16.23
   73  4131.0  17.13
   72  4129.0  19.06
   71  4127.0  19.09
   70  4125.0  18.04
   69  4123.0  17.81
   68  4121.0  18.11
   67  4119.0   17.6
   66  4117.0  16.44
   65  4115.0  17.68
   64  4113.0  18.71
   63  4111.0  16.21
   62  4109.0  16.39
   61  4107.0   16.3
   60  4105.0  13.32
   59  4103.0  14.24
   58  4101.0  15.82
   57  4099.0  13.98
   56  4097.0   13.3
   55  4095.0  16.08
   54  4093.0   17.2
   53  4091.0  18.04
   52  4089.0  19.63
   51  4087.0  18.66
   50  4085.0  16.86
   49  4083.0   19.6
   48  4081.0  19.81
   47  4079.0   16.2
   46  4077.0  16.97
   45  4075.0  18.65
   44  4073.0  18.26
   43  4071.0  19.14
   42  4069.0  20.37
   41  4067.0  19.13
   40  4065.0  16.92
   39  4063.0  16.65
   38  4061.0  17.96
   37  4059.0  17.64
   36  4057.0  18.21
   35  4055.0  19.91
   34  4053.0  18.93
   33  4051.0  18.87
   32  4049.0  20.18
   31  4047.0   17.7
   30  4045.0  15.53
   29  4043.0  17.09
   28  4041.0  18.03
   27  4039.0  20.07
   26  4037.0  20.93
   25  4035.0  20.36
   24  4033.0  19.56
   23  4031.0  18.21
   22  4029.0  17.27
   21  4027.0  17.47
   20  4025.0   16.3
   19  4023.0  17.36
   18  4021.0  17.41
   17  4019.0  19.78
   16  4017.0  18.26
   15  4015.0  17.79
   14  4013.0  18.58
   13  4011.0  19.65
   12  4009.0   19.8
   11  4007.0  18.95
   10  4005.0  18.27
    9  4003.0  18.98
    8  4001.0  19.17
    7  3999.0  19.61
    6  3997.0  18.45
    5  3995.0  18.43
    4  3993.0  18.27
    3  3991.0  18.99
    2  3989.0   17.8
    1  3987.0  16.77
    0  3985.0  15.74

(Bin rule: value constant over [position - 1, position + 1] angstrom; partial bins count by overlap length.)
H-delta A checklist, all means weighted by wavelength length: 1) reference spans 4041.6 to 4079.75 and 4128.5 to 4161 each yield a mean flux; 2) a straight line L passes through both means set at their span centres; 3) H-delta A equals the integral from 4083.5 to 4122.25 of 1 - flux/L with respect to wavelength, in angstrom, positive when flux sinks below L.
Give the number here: 4.0 angstrom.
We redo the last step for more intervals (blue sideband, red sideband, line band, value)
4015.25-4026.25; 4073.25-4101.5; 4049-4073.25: -1.5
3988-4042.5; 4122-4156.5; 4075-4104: 2.7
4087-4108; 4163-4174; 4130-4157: -1.4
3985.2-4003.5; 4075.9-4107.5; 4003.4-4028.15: -0.4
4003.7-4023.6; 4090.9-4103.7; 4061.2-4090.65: -3.9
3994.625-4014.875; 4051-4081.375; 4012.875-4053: 0.7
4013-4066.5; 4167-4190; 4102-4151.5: 0.7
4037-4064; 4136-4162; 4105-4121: 1.7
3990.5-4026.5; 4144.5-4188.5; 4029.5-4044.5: -0.4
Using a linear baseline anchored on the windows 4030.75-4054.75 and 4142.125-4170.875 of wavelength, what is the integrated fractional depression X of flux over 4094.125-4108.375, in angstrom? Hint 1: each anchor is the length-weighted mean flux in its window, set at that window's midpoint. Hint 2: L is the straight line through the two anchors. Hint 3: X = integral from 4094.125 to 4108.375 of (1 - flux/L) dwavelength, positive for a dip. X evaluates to 3.2 angstrom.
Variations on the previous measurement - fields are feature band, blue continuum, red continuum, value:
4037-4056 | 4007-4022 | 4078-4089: 0.0 angstrom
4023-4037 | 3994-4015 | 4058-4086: 0.2 angstrom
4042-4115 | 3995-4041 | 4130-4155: 4.9 angstrom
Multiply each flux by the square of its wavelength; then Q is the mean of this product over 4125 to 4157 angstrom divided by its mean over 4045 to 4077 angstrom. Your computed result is 1.1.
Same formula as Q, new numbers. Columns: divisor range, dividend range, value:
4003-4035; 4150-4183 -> 1.08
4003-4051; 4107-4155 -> 1.04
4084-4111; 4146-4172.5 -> 1.22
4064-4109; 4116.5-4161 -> 1.11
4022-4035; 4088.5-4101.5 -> 0.93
